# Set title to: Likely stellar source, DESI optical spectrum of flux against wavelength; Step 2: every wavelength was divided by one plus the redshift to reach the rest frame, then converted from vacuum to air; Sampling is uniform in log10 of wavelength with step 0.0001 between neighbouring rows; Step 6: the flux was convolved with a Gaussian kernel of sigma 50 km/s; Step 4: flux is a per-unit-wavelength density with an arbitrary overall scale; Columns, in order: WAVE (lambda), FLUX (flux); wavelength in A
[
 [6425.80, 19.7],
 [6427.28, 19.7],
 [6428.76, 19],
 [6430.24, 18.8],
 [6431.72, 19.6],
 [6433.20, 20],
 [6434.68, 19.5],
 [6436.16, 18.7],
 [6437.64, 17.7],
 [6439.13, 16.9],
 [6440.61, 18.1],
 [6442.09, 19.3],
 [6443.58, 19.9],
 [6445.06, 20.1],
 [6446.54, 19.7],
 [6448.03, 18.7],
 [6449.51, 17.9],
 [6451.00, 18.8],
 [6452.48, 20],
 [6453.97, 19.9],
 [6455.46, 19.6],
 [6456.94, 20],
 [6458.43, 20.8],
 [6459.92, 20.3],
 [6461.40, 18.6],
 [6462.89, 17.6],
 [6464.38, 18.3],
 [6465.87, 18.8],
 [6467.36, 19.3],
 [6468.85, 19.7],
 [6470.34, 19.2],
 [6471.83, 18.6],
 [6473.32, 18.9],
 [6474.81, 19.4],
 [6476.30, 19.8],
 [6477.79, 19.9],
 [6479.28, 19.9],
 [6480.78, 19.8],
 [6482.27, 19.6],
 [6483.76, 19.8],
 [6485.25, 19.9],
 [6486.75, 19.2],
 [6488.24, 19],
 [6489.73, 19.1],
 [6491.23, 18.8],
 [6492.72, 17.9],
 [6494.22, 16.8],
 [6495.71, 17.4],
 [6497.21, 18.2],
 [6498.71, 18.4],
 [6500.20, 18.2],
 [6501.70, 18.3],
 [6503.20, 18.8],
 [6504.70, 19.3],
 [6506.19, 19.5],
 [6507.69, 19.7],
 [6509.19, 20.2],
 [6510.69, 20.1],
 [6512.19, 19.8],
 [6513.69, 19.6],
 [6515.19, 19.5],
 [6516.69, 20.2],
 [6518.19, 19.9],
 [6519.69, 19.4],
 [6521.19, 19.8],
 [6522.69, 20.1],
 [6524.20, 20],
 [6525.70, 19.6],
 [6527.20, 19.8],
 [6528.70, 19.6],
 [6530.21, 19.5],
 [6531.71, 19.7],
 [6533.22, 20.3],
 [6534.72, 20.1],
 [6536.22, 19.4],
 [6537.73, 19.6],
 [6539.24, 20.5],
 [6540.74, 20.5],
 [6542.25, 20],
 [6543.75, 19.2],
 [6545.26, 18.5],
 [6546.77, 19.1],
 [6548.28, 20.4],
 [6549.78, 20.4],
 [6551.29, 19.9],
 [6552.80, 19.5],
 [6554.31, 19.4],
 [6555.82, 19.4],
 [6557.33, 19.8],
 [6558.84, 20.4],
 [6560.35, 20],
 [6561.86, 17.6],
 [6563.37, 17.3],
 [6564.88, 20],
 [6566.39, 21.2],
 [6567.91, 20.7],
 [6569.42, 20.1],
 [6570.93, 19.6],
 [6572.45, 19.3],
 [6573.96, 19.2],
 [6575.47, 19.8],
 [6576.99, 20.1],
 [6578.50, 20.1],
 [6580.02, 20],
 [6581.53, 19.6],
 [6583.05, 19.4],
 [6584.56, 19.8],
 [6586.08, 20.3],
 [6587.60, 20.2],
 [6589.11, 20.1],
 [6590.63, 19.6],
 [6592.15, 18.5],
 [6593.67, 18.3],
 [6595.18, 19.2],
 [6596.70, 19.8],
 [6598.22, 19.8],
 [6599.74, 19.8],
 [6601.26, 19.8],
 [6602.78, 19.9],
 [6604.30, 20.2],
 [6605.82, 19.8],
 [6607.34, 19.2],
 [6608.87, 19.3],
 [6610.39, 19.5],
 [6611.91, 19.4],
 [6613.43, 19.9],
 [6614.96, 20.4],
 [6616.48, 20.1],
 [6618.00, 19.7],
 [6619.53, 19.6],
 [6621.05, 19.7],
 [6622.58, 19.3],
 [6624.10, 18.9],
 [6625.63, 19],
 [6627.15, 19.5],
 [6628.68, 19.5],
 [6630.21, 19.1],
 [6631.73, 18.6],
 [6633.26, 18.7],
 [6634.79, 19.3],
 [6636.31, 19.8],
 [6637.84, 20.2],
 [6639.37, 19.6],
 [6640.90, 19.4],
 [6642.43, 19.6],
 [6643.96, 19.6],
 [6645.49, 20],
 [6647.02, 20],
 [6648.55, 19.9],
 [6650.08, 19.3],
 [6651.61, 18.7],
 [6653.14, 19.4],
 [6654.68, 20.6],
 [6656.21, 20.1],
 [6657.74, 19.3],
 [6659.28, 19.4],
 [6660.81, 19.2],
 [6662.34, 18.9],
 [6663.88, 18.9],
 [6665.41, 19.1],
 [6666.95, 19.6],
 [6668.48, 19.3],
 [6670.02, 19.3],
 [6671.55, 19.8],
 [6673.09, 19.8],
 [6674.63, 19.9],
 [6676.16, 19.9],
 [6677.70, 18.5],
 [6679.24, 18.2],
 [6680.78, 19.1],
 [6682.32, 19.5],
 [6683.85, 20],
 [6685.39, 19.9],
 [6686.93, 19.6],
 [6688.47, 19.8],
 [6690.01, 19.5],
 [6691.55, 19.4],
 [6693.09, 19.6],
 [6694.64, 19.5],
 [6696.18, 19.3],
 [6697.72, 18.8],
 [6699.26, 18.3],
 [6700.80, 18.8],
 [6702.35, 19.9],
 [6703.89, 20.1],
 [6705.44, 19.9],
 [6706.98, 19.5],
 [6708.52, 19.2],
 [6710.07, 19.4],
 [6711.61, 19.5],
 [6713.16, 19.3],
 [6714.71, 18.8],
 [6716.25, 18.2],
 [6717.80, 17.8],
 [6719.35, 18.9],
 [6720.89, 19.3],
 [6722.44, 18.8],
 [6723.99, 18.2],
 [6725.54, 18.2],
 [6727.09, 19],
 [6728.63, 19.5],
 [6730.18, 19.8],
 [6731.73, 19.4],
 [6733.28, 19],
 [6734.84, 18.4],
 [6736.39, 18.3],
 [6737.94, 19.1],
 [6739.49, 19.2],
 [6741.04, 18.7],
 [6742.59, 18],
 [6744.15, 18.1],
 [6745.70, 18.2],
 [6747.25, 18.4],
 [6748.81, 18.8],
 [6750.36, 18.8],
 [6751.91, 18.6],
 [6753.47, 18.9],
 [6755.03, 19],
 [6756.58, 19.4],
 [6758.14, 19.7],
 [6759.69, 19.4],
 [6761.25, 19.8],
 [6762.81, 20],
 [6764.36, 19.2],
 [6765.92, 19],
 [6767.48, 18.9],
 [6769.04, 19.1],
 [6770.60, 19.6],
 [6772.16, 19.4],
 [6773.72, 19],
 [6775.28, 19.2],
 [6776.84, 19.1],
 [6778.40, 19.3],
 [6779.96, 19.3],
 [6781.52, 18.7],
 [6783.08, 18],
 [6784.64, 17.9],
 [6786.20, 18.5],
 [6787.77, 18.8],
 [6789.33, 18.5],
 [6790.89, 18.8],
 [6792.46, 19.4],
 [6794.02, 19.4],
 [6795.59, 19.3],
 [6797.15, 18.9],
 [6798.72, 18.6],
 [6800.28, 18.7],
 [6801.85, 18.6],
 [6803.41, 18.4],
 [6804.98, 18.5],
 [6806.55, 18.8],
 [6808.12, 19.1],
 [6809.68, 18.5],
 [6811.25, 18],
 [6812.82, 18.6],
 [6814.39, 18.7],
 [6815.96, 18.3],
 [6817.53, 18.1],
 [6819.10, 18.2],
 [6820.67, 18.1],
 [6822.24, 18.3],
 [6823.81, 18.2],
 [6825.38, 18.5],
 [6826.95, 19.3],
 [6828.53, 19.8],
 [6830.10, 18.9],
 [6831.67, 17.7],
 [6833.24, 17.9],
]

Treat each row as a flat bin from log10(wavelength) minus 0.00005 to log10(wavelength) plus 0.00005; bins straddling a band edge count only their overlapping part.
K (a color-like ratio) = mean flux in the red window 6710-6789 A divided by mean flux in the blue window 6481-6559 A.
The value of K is 1.0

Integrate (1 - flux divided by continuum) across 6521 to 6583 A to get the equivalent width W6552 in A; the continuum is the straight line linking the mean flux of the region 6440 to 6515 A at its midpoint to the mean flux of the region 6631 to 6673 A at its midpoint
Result -1.38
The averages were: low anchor 19.2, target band 19.7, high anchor 19.5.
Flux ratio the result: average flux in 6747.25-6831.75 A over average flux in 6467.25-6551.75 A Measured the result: 0.97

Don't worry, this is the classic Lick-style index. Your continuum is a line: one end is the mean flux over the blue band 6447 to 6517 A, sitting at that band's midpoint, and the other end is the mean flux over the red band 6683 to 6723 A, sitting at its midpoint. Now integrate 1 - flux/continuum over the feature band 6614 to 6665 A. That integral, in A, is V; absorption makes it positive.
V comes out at -0.7 A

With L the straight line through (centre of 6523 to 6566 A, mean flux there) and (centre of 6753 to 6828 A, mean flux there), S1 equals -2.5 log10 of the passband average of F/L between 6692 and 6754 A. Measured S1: 0.01 mag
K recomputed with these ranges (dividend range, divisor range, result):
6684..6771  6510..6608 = 0.97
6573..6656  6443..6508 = 1.03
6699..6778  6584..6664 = 0.97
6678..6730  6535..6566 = 0.98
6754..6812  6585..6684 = 0.97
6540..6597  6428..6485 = 1.02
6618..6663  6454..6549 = 1.00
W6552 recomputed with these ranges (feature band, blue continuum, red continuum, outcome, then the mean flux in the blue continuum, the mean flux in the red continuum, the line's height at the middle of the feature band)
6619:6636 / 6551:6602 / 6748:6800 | 0.2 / 19.6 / 19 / 19.5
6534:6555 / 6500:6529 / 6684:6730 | -0.2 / 19.6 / 19.2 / 19.5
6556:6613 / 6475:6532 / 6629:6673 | -0.7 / 19.3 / 19.5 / 19.4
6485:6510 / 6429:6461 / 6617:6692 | 0.7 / 19.2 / 19.5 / 19.3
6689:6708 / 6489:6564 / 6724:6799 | -0.3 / 19.4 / 18.9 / 19.1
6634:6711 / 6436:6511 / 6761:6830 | -2.3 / 19.1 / 18.8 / 18.9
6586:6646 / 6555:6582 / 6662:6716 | 0.0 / 19.7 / 19.4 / 19.6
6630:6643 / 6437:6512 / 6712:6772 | -0.3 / 19.1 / 18.9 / 19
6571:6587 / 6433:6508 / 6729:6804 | -0.6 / 19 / 18.9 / 19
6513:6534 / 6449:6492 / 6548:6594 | -0.3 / 19.3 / 19.7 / 19.5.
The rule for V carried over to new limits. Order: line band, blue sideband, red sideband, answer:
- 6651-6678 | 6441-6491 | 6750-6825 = -0.6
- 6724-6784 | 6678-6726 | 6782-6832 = -0.3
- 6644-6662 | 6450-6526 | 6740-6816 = -0.5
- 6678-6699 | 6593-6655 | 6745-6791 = -0.1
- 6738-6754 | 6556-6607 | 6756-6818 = 0.4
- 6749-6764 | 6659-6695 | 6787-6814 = -0.2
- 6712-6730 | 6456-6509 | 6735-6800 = 0.2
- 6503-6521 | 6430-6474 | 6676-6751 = -0.6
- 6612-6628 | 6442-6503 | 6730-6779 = -0.5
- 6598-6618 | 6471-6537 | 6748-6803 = -0.6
